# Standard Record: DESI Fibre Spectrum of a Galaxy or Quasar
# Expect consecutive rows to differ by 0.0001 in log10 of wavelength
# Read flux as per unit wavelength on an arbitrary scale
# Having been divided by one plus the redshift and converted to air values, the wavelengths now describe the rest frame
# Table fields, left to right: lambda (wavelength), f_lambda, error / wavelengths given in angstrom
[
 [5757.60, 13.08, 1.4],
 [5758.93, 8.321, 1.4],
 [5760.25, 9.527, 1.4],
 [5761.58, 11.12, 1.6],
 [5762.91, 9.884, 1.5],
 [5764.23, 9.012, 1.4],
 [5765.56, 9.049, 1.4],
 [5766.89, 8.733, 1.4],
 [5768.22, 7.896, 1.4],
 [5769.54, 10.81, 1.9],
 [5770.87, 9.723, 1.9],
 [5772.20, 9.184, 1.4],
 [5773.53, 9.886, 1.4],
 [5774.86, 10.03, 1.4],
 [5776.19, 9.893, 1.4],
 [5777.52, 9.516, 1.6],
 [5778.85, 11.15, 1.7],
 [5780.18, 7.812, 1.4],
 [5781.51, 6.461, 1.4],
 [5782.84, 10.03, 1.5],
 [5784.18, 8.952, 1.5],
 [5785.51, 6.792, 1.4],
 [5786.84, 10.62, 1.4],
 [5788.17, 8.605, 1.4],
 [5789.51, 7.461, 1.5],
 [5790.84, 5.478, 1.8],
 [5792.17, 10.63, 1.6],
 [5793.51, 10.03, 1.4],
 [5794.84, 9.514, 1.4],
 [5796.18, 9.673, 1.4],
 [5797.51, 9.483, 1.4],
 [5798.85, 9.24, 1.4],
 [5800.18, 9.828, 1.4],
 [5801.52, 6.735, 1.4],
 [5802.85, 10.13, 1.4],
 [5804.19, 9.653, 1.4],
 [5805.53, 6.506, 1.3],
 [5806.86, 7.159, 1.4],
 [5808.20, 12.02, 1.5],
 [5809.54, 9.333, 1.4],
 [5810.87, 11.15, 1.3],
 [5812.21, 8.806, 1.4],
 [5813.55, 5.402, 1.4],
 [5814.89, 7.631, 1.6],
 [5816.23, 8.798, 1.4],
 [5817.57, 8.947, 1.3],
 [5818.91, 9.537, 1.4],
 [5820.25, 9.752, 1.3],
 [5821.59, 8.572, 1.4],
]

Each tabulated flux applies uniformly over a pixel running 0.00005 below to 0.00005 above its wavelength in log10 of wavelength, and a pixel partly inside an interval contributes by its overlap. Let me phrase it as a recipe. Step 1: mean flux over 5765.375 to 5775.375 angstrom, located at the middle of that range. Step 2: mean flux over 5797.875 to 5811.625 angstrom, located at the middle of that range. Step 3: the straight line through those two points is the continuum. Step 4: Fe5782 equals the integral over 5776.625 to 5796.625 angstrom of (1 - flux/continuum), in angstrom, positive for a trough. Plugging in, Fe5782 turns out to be 1.0 angstrom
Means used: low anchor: 9.42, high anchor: 9.18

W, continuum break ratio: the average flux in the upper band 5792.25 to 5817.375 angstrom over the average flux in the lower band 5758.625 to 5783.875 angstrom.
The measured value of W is 1.0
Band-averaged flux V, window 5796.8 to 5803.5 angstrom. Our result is 9.09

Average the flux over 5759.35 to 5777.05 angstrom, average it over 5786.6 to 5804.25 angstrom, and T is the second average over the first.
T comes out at 0.94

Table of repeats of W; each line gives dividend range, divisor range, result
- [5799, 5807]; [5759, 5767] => 0.89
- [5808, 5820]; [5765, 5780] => 0.94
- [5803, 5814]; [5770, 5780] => 0.90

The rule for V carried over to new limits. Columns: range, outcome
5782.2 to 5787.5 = 9.09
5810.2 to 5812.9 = 9.96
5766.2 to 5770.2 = 9.15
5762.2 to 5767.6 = 9.17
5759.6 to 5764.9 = 9.88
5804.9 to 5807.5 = 6.85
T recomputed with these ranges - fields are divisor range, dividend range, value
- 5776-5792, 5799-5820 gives 1.03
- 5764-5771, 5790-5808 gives 0.96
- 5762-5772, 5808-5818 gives 0.95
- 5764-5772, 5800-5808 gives 0.92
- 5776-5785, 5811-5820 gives 0.93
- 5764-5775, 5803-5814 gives 0.95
